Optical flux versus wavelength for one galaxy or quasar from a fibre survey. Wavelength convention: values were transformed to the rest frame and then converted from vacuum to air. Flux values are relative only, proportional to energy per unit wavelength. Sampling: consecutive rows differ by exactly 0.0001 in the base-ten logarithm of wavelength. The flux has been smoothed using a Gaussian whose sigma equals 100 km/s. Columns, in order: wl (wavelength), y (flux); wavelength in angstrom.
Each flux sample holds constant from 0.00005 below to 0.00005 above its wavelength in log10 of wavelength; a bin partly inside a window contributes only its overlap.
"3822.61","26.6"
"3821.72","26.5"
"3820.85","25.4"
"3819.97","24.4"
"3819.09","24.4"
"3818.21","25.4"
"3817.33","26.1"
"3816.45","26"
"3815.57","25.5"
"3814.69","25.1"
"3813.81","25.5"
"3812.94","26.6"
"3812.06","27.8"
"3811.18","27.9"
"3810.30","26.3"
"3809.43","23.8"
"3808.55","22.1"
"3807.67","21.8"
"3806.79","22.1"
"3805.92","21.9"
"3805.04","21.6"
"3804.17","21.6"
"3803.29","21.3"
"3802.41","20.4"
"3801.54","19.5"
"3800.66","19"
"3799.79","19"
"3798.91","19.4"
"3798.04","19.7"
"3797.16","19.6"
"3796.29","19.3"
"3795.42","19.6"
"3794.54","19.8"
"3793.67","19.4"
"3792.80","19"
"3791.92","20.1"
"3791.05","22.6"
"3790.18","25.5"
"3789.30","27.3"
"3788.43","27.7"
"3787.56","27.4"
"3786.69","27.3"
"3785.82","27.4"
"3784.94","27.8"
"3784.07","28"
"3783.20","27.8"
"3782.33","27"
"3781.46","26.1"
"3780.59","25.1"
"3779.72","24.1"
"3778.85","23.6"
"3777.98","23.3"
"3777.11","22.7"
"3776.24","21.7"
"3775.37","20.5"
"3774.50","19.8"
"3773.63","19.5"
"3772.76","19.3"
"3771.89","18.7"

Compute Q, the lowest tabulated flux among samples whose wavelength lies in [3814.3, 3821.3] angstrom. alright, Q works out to 24.4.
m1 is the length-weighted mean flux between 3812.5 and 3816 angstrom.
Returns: 25.7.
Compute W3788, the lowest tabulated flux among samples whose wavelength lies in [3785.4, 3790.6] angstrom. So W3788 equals 25.5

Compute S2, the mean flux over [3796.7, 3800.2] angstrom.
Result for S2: 19.4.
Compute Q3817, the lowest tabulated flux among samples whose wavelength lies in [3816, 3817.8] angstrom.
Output 26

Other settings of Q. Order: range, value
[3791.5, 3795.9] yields 19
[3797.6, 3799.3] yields 19.4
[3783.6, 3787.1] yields 27.3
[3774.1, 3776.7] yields 19.8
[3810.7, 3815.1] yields 25.1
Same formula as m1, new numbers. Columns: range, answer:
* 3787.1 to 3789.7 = 27.5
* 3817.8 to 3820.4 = 24.7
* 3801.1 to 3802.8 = 20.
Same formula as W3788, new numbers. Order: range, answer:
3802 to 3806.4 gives 20.4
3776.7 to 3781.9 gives 22.7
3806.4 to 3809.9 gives 21.8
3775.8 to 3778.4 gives 21.7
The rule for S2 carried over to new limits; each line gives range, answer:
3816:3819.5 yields 25.5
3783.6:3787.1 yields 27.6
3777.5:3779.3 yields 23.4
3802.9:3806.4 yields 21.6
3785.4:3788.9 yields 27.5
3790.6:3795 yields 20.2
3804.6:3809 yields 21.9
